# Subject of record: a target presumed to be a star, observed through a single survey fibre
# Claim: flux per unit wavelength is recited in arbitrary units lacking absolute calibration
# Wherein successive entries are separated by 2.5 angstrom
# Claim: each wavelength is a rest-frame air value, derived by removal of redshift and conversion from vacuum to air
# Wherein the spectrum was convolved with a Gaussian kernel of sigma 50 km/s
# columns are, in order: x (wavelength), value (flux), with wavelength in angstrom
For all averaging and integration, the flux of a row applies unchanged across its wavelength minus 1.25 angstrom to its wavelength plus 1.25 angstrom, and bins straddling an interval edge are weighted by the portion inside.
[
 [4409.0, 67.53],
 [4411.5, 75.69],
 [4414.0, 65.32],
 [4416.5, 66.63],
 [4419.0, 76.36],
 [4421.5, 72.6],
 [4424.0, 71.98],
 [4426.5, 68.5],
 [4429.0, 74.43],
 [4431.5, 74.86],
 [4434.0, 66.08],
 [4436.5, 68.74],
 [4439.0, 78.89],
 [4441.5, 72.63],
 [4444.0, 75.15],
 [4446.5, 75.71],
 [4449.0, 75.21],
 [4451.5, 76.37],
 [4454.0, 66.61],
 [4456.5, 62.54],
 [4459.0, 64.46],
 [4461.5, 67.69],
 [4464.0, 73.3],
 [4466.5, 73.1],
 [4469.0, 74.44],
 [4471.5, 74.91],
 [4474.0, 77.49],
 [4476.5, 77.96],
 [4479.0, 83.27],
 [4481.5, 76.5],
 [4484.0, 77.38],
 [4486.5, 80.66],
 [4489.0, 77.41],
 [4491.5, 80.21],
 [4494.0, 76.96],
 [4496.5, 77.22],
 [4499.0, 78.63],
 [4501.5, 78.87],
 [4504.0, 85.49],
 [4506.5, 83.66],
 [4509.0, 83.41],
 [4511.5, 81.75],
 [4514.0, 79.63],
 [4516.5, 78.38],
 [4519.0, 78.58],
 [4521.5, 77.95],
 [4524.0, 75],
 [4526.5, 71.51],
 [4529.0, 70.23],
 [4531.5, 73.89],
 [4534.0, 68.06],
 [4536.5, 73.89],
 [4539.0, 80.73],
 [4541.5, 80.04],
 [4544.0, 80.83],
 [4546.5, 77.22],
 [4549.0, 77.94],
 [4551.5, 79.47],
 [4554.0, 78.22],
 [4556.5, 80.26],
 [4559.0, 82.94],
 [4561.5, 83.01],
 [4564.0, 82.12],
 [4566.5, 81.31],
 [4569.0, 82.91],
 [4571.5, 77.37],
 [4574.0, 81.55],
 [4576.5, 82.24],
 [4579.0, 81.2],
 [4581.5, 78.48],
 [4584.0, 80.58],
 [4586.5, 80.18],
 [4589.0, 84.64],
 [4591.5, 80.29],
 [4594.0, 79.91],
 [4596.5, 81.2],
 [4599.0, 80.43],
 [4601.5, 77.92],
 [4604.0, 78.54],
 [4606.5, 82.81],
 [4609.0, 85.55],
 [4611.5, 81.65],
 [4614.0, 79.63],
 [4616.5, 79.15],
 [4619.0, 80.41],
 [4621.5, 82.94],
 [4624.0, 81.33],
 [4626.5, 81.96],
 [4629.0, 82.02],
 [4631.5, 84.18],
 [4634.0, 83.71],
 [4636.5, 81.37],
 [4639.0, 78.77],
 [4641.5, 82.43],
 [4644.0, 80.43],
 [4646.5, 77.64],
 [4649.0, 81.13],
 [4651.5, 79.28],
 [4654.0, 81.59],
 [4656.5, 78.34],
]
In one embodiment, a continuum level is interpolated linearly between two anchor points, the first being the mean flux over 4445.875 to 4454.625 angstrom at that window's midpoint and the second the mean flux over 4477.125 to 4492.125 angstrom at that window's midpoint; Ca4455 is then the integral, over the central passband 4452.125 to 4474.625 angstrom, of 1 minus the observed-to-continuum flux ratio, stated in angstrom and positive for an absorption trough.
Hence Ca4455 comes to 1.6 angstrom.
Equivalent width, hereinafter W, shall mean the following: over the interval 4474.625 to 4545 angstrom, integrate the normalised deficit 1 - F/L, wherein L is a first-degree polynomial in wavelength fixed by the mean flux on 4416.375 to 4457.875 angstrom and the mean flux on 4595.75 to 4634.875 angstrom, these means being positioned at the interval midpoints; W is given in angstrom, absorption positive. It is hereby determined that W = -2.1 angstrom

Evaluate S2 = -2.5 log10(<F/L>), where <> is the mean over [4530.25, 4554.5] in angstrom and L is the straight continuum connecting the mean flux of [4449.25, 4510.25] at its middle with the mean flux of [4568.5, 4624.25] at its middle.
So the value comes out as 0.02 mag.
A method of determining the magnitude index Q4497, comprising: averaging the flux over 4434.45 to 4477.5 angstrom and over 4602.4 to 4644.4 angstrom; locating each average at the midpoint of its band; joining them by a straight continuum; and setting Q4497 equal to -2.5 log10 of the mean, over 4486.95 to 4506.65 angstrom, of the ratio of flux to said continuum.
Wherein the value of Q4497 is -0.07 mag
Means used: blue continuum 72.5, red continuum 81.6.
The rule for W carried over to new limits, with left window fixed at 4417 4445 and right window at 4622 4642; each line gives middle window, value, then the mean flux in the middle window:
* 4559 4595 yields -0.81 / 81.2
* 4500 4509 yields -0.79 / 82.7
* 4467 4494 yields -1.06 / 77.8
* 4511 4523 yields -0.38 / 79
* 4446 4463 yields 0.94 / 69.6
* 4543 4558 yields -0.16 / 79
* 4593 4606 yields 0.11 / 79.8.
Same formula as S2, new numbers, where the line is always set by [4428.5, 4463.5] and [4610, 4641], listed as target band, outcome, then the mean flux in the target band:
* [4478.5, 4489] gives -0.078 mag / 78.9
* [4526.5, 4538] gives 0.066 mag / 71.7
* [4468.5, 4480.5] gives -0.069 mag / 77.8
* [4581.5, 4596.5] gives -0.020 mag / 80.9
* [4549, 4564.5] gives -0.042 mag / 80.7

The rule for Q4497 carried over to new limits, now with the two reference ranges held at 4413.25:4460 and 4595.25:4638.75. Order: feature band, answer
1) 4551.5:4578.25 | -0.04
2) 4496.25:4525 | -0.06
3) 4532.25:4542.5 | 0.02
